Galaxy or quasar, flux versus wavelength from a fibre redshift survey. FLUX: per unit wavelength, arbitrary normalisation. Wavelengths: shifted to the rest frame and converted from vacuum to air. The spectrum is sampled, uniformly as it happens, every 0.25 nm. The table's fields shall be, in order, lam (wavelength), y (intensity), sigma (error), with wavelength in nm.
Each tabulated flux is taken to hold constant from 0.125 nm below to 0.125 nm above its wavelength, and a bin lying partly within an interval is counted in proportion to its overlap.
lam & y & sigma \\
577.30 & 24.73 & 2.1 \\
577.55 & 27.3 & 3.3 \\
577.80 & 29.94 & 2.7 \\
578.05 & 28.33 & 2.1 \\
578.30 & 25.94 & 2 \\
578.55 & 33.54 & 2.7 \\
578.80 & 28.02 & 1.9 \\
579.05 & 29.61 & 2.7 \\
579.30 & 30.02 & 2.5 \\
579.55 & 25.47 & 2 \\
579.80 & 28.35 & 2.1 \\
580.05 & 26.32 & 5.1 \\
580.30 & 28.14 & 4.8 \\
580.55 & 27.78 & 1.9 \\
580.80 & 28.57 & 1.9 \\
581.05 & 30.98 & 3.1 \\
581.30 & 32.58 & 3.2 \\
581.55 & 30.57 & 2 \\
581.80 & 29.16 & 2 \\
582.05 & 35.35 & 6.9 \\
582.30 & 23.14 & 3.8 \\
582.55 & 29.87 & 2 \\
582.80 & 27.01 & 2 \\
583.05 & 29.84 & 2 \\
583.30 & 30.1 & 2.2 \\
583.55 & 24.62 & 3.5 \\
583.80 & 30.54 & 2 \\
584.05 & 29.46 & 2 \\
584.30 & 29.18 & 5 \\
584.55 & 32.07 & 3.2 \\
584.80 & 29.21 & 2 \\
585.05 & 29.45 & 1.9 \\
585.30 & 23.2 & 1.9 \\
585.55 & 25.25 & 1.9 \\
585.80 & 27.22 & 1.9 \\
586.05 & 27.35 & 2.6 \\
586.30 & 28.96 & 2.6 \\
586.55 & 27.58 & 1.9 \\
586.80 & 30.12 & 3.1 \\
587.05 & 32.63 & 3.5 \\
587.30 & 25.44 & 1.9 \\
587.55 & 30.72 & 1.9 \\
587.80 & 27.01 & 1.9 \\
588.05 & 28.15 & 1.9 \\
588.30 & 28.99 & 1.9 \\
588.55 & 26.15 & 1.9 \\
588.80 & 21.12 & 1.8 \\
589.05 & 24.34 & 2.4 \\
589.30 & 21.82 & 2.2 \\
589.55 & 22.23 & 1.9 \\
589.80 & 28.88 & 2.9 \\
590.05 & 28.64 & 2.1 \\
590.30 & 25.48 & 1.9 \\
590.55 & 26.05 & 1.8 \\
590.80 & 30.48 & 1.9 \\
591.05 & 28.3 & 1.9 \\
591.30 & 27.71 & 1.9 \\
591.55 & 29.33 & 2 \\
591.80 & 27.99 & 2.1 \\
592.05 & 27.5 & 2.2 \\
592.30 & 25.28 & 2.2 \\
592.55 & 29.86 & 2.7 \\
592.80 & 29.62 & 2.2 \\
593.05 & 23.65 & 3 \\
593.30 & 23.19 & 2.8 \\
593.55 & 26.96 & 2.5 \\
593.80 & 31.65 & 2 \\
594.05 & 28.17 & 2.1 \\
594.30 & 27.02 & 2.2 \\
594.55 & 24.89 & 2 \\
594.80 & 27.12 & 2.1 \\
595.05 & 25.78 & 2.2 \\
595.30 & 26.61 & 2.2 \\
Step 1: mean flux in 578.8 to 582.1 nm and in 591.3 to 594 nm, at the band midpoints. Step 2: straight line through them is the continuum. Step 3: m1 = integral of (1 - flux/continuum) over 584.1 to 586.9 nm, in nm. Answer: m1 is 0.04 nm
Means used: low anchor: 29.3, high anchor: 27.5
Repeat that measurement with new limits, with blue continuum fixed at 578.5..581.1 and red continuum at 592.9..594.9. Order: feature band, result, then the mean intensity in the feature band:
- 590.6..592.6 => -0.091 nm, 28.2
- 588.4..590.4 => 0.174 nm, 24.9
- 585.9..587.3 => -0.066 nm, 28.9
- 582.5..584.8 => -0.091 nm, 29.2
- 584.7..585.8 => 0.042 nm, 26.8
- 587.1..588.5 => -0.037 nm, 28.2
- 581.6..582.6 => -0.041 nm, 29.4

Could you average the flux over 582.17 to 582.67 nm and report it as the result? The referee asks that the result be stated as 26.6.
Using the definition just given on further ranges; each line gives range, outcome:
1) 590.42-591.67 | 28.4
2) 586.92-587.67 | 29.6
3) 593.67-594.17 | 29.9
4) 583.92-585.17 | 29.9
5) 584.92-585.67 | 26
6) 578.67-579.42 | 29.2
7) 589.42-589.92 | 25.5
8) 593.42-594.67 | 27.7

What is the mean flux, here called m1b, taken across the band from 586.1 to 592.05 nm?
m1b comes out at 27.3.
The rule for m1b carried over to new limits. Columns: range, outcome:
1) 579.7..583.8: 29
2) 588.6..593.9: 26.6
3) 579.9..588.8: 28.5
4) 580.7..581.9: 30.4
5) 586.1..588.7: 28.5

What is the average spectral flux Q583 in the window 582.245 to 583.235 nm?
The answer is 27.9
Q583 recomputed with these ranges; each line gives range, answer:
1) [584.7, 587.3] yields 28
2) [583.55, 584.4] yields 29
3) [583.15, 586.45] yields 28.2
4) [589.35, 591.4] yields 27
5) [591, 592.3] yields 27.9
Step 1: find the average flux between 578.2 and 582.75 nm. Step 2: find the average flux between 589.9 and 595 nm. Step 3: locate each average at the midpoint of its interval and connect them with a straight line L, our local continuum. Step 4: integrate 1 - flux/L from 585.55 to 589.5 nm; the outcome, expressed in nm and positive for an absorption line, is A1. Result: 0.153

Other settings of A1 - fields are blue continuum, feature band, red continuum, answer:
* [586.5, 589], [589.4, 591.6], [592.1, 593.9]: 0.01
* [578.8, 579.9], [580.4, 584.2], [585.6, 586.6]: -0.17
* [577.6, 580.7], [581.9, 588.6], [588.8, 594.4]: -0.20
